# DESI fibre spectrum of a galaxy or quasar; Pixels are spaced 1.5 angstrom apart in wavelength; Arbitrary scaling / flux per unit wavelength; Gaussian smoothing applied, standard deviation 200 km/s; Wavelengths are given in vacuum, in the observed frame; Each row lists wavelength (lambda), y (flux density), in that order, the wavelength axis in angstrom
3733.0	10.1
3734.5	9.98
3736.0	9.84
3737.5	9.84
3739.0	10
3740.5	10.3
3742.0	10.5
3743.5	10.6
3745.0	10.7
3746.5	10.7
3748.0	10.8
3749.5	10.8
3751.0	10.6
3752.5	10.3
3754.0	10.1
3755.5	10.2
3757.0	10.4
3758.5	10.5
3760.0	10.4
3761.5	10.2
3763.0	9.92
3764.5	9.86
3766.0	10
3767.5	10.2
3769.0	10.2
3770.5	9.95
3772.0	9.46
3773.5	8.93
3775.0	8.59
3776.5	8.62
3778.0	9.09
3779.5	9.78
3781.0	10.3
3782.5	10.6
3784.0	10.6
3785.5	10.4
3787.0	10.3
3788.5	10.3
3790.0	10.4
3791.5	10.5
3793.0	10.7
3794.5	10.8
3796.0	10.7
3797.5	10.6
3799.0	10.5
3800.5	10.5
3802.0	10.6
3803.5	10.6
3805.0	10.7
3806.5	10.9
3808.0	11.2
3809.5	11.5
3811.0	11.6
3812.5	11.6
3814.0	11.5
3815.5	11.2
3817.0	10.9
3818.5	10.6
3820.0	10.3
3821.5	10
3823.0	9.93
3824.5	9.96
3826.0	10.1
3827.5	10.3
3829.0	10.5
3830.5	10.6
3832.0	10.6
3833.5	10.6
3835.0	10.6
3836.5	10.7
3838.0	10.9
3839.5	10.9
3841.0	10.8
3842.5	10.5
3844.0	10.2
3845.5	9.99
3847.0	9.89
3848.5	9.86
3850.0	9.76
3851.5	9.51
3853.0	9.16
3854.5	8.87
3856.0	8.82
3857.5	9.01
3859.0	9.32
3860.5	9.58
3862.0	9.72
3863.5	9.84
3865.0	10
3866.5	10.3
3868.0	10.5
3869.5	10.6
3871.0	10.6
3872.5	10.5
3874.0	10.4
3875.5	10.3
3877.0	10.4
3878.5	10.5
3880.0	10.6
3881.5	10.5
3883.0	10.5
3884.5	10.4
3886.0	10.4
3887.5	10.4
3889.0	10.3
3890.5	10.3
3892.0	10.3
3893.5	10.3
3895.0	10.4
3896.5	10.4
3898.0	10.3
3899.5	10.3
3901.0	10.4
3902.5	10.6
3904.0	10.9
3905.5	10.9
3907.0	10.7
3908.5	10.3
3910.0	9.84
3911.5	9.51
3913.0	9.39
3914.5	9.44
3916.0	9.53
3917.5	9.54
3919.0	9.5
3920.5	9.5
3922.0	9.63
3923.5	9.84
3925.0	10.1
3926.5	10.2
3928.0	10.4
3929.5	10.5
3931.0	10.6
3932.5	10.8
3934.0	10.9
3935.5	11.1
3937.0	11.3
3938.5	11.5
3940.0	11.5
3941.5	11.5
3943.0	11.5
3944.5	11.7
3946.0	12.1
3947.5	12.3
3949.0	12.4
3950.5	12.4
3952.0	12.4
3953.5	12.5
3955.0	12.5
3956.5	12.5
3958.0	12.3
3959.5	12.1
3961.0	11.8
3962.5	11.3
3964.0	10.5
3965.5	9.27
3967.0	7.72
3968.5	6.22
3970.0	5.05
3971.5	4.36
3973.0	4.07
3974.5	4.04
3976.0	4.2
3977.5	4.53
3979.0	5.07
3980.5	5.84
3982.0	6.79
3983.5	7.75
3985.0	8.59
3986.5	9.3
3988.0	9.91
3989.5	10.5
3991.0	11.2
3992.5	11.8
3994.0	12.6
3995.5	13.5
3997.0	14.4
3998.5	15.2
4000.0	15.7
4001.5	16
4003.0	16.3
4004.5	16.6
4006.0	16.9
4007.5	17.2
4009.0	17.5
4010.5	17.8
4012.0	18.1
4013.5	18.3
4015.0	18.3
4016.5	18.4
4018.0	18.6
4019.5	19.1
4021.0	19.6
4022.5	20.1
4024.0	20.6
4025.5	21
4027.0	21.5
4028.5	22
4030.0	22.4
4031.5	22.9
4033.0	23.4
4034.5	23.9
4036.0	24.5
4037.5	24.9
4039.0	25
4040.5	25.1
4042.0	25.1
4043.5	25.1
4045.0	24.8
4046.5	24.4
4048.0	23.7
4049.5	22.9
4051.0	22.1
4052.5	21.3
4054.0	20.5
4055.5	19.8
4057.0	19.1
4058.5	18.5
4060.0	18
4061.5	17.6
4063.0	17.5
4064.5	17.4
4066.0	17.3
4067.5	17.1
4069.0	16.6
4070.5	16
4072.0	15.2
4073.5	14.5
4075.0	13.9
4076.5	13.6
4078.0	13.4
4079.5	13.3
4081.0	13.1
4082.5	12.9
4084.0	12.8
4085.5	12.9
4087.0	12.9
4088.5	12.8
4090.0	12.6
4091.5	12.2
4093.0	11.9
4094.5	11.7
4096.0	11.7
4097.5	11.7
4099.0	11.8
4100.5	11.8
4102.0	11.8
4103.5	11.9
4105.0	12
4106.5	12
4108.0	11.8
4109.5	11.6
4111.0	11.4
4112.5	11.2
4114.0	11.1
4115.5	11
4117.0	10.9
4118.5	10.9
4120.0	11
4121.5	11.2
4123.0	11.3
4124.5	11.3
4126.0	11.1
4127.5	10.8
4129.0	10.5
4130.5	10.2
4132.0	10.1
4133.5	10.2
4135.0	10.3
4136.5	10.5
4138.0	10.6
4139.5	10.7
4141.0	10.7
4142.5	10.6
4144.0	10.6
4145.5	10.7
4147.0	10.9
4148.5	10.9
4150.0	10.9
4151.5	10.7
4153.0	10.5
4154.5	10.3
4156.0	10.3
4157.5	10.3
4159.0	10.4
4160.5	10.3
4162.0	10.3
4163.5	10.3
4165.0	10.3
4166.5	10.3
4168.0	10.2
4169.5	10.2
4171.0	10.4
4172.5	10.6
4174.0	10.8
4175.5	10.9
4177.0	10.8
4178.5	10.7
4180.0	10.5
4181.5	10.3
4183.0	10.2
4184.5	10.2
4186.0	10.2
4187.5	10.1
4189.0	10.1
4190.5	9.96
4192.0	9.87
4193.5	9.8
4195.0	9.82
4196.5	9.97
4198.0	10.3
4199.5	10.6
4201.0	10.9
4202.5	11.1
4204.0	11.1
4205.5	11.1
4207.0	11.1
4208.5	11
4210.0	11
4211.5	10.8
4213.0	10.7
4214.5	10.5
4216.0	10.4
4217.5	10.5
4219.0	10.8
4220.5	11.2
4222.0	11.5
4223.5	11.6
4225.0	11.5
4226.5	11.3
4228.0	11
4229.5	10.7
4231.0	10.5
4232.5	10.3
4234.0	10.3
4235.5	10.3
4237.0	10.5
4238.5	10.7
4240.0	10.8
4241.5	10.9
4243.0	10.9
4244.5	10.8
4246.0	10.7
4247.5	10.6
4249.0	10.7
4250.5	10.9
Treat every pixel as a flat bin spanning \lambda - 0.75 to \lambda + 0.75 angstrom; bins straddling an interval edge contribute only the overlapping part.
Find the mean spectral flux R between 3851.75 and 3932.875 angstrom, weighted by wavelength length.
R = 10.1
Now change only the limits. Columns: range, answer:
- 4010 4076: 20.3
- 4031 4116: 16.6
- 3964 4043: 15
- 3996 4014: 16.6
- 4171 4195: 10.3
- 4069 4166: 11.6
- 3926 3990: 9.62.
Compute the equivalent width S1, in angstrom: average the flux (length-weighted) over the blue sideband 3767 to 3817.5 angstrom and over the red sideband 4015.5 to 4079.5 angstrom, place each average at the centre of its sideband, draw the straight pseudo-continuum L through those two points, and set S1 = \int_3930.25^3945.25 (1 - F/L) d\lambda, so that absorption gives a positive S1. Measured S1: 4.4 angstrom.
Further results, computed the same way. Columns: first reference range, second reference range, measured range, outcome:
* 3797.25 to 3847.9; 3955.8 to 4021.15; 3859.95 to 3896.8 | 2.5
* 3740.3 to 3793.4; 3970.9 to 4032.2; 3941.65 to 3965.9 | 2.6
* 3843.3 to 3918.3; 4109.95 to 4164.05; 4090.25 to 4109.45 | -2.3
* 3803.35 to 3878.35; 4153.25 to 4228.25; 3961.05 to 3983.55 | 8.3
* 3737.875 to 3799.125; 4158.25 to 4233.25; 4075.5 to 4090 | -3.6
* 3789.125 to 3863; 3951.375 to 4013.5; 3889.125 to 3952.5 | 1.1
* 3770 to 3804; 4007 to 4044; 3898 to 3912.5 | 4.9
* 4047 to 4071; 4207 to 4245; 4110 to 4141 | 9.8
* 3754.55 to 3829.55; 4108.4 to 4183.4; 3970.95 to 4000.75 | 4.3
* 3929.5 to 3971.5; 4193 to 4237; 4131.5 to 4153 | 0.4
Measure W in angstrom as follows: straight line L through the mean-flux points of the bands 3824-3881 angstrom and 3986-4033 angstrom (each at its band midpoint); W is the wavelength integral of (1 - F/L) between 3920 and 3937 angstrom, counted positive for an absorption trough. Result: 3.9 angstrom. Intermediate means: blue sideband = 10.1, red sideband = 17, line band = 10.4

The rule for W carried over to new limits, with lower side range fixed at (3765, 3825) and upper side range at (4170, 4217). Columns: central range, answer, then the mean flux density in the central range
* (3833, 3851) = 0.03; 10.4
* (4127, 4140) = 0.08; 10.4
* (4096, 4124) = -2.65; 11.5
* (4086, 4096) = -1.76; 12.3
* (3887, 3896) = 0.07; 10.3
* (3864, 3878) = 0.01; 10.4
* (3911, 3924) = 1.10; 9.54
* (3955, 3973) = 1.98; 9.28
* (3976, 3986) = 3.93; 6.33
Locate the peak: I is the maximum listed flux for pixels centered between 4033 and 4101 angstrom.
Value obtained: 25.1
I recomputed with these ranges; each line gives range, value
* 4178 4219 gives 11.1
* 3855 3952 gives 12.4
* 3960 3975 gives 11.8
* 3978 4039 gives 25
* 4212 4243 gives 11.6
